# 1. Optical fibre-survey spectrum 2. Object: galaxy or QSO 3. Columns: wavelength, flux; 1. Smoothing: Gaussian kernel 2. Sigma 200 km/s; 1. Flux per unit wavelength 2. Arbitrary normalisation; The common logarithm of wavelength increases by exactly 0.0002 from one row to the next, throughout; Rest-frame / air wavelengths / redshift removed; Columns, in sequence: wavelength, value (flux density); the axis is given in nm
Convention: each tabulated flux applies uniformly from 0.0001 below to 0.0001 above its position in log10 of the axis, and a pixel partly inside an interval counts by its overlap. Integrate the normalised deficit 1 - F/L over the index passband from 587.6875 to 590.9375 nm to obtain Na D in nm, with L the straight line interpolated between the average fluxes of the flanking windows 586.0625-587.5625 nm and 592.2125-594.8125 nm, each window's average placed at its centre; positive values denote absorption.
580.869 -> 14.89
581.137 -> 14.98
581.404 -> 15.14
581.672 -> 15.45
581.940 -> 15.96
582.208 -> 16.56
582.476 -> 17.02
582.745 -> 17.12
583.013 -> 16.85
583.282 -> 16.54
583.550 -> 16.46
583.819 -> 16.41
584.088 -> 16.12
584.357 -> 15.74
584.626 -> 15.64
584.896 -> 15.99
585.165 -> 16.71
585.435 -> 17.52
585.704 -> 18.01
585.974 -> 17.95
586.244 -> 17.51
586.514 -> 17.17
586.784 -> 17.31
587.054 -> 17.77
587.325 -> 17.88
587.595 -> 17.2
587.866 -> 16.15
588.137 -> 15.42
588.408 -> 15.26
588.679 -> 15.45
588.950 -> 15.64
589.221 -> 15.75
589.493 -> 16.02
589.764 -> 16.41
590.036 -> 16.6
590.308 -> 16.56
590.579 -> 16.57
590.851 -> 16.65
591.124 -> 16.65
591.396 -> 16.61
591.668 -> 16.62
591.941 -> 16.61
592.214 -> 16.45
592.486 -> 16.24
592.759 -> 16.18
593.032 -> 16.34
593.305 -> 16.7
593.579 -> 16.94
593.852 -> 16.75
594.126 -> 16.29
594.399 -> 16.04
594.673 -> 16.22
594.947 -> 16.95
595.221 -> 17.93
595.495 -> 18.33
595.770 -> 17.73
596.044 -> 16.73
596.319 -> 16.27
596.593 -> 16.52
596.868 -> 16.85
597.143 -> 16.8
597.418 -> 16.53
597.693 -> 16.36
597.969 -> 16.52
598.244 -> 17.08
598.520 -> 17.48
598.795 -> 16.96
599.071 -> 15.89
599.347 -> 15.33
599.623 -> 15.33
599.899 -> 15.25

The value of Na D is 0.20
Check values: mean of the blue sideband 17.5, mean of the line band 16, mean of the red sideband 16.4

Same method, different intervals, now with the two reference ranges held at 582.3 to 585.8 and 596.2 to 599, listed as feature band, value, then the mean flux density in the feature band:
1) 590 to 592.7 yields 0.02 nm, 16.5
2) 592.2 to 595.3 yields 0.02 nm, 16.6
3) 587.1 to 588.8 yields 0.03 nm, 16.3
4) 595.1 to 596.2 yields -0.06 nm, 17.6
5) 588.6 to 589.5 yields 0.05 nm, 15.7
